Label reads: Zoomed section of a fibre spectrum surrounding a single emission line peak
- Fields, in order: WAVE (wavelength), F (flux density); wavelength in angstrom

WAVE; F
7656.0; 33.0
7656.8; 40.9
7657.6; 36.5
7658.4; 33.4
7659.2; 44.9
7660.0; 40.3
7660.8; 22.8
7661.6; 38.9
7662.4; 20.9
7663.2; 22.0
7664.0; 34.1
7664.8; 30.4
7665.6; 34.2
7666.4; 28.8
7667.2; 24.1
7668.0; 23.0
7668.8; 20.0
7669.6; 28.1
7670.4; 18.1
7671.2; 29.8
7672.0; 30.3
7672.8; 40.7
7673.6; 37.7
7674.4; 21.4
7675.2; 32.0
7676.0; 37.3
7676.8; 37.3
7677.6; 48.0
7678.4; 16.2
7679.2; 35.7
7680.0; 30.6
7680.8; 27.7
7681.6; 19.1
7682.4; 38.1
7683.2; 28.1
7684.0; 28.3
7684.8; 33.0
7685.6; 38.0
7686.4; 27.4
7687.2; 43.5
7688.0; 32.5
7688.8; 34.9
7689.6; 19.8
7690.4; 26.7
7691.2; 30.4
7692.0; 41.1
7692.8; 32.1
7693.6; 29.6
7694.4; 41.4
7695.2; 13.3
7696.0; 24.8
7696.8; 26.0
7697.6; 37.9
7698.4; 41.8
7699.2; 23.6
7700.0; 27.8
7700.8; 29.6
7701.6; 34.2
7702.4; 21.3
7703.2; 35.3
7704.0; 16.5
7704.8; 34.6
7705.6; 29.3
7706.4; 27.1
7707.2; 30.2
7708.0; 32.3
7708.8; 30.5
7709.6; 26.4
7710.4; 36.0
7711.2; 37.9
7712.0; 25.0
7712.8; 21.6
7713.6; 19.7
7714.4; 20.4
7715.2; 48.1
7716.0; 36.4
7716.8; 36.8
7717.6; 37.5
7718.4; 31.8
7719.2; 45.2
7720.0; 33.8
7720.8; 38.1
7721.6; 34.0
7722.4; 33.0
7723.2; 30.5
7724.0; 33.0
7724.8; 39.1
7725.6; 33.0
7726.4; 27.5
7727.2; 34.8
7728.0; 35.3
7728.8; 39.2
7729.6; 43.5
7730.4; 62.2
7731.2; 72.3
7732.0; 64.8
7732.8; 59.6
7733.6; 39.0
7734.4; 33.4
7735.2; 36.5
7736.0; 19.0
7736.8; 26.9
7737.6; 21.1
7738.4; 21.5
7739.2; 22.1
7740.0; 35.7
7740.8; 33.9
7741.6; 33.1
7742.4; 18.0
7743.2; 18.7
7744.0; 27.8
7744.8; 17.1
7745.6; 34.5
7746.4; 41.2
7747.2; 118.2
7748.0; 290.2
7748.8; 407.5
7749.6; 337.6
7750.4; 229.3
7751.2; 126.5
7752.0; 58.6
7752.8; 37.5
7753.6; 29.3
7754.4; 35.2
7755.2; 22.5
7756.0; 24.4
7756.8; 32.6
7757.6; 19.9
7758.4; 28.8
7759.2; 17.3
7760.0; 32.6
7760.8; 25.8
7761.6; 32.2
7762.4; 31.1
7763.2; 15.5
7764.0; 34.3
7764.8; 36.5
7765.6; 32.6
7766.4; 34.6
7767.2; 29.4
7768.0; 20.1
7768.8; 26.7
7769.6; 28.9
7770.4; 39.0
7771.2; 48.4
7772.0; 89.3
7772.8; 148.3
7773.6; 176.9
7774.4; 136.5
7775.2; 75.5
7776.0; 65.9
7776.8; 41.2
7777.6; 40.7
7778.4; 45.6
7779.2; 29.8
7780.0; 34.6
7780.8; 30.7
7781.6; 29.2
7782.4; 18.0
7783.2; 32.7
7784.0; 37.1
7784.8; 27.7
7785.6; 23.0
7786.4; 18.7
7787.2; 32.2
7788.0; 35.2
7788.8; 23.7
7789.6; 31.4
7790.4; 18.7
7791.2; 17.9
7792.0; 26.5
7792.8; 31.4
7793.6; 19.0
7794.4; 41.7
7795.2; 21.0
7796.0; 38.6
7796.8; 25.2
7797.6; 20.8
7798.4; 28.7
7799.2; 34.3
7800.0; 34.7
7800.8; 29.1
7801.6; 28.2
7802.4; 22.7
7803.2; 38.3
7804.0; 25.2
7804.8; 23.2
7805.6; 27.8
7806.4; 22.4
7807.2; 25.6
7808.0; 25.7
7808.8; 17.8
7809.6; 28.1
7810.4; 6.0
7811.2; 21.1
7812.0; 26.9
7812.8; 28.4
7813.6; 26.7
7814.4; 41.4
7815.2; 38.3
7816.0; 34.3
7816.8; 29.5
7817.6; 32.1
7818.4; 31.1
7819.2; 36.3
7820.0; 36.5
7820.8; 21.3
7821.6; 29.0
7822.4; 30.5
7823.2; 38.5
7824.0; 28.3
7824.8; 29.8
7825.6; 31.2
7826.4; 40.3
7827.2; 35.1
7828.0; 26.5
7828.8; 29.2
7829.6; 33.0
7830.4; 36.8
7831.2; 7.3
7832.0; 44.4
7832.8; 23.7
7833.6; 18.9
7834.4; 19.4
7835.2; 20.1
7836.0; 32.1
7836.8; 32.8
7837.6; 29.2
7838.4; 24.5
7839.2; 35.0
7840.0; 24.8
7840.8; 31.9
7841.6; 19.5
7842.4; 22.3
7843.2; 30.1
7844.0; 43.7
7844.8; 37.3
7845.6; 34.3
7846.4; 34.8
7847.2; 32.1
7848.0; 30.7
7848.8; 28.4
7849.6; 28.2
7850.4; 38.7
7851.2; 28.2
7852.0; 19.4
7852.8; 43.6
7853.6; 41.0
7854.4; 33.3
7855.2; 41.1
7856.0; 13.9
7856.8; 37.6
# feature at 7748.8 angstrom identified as H-alpha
